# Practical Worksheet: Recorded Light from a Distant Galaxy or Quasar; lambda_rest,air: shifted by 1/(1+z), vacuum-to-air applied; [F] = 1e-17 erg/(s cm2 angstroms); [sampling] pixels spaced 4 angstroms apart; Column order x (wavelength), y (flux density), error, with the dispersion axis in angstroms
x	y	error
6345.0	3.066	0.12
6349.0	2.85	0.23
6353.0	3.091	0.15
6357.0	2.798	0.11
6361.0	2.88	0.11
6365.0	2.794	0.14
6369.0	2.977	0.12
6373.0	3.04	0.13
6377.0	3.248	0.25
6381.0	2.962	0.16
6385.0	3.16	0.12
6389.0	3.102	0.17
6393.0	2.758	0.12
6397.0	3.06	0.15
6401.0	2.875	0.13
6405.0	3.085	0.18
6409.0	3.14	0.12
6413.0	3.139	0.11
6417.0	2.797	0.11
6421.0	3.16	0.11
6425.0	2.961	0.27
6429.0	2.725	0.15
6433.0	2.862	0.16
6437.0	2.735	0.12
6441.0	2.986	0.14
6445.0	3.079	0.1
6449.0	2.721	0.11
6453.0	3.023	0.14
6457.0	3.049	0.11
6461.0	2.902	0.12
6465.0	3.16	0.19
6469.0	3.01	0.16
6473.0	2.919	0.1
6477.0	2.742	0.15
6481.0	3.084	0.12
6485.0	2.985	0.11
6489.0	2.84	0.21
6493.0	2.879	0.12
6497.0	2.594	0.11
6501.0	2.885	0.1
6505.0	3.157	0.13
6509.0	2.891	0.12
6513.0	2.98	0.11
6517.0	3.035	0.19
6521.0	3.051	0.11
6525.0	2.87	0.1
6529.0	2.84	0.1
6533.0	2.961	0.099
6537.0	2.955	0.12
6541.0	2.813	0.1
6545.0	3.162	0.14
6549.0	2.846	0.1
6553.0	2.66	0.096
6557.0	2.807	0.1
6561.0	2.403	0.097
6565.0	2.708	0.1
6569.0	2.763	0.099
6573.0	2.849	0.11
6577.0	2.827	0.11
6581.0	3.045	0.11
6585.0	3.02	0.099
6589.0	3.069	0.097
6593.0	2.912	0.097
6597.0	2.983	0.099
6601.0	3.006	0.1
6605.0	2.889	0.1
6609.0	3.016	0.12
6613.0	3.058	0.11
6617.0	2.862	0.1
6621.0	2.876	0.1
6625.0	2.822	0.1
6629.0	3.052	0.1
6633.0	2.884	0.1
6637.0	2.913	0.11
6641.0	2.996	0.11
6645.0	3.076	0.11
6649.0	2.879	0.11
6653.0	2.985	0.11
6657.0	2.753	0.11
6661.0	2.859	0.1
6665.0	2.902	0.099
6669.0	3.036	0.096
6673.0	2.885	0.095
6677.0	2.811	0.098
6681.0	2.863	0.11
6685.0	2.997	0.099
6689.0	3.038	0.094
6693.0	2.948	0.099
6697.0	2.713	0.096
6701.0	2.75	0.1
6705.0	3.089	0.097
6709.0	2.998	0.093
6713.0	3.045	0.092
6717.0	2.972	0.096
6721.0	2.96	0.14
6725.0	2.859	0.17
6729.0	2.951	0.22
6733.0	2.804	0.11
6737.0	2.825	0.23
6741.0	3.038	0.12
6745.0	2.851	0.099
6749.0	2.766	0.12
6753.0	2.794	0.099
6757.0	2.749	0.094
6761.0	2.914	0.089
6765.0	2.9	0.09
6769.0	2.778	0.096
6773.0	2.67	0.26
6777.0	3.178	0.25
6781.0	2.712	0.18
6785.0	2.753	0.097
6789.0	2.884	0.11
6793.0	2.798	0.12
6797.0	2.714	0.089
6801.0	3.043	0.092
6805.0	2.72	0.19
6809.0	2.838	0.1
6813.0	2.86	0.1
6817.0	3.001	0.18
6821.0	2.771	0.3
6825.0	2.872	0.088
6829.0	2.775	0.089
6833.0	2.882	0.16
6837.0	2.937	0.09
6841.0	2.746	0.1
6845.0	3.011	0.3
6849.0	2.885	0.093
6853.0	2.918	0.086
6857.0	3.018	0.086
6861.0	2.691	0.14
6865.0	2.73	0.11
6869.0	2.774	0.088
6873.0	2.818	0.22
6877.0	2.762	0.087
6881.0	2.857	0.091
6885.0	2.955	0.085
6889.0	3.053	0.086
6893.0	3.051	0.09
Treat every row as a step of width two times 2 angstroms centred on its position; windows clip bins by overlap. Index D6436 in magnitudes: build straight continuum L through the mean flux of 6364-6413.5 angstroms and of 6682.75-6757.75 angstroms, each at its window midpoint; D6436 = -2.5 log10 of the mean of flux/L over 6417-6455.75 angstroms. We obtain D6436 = 0.04 mag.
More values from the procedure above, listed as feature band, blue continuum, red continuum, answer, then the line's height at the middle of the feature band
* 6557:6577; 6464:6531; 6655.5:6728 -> 0.085 mag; 2.93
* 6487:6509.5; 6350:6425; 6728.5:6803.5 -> 0.030 mag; 2.96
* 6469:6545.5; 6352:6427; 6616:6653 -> 0.016 mag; 2.97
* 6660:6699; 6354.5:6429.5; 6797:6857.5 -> 0.003 mag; 2.91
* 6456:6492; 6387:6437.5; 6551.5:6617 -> -0.011 mag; 2.93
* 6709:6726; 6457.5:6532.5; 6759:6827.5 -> -0.037 mag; 2.87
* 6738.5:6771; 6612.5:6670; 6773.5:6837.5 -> 0.010 mag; 2.87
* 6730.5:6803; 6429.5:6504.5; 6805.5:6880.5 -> 0.007 mag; 2.86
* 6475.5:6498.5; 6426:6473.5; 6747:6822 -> 0.022 mag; 2.92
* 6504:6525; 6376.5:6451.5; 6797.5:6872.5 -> -0.021 mag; 2.94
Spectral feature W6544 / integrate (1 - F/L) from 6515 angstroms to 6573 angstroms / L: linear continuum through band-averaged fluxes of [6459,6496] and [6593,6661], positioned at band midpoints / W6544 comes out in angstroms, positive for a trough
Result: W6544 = 1.8 angstroms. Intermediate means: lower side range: 2.94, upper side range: 2.94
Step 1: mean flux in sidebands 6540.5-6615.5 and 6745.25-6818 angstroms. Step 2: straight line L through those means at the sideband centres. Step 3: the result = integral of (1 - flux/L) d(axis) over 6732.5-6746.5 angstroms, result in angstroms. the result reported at -0.2 angstroms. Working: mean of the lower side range 2.89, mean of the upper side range 2.84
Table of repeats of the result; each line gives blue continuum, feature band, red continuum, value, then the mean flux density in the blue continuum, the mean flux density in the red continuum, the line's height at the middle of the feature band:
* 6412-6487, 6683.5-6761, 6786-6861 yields -0.41 angstroms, 2.95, 2.86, 2.89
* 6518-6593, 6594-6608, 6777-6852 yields -0.44 angstroms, 2.87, 2.85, 2.87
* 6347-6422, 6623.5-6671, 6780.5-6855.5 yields -0.38 angstroms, 2.99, 2.85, 2.91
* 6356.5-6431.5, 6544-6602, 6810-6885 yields 1.37 angstroms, 2.99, 2.85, 2.93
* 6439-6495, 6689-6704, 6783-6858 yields 0.21 angstroms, 2.96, 2.86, 2.9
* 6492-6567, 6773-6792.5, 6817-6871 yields 0.01 angstroms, 2.87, 2.85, 2.86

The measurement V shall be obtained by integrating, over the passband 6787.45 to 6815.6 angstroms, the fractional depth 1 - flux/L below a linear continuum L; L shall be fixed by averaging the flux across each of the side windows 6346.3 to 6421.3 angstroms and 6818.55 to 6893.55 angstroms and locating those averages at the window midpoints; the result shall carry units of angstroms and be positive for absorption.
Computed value 0.4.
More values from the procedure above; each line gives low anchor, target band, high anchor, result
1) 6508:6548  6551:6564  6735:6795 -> 1.4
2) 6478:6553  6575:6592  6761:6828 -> -0.5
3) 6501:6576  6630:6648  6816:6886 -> -0.6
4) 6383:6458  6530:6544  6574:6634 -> 0.2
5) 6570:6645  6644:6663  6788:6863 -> 0.2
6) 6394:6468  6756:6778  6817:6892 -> 0.2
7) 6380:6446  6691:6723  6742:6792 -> -0.9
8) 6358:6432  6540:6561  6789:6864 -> 0.9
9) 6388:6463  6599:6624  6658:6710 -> -0.2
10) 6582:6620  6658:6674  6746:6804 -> 0.1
